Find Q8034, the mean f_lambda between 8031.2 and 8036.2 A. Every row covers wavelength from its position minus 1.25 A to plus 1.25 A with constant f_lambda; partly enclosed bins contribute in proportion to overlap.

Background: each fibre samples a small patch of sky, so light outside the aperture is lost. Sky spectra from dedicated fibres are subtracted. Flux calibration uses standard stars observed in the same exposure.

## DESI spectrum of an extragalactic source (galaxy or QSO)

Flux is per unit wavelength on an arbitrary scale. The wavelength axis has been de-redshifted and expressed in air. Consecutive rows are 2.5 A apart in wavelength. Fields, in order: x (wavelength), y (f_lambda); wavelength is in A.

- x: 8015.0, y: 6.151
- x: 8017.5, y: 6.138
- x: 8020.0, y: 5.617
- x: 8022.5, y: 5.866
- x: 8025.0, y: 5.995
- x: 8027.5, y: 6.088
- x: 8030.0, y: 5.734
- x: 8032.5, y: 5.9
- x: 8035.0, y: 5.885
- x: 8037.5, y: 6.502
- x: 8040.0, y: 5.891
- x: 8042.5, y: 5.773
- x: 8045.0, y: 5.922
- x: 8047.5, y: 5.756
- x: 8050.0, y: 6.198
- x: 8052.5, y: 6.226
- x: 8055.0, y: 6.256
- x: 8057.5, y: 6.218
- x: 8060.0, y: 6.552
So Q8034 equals 5.89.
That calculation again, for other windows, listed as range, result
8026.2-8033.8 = 5.91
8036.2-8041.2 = 6.2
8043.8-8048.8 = 5.84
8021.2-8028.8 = 5.98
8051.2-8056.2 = 6.24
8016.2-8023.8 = 5.88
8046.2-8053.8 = 6.06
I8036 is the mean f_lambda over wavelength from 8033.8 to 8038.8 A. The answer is 6.19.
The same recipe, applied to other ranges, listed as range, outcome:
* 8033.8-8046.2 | 6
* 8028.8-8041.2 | 5.98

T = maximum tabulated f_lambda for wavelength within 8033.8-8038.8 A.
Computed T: 6.502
